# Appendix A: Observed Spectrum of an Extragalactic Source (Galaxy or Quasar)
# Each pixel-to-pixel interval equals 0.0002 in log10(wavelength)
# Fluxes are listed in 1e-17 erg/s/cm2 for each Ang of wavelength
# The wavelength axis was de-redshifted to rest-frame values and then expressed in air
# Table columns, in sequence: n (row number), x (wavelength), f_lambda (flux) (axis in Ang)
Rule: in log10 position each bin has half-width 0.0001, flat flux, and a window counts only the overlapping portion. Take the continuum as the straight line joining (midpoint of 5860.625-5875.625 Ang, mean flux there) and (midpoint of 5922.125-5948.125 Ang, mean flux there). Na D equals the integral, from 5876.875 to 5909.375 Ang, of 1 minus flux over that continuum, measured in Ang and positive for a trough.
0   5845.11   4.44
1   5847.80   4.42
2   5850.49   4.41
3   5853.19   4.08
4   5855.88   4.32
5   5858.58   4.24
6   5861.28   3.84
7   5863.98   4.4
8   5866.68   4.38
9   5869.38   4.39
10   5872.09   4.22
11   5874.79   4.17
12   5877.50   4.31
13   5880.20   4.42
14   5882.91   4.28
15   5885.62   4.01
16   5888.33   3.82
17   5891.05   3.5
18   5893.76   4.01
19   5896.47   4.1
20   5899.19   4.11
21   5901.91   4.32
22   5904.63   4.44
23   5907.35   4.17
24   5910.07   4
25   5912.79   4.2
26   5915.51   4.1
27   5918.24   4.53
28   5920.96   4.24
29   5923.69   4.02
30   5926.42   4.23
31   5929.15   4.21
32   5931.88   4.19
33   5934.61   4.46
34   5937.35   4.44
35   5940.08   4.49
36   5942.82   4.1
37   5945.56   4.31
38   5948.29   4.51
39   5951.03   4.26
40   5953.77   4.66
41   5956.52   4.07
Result 1.1 Ang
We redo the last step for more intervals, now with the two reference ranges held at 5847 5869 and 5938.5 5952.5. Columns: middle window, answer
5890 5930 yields 1.5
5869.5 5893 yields 1.0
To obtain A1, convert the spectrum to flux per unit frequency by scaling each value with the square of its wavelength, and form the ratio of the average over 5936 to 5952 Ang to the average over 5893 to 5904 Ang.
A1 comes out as 1.1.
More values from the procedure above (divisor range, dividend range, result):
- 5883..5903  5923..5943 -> 1.09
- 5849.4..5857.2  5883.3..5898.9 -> 0.93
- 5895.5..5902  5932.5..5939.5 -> 1.08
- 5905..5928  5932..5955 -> 1.06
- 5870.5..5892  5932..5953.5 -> 1.09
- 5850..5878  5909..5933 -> 1.01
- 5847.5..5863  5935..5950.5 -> 1.07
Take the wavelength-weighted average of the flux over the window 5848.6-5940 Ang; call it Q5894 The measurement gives 4.2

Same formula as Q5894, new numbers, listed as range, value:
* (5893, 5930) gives 4.19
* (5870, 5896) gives 4.09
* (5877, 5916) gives 4.12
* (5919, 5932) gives 4.19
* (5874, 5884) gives 4.3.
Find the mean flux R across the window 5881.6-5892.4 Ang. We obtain 3.9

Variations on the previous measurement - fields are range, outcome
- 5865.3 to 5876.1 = 4.29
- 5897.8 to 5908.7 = 4.26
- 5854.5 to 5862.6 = 4.14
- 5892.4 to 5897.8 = 4.06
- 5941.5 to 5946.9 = 4.2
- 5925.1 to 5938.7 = 4.31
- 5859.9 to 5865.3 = 4.12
